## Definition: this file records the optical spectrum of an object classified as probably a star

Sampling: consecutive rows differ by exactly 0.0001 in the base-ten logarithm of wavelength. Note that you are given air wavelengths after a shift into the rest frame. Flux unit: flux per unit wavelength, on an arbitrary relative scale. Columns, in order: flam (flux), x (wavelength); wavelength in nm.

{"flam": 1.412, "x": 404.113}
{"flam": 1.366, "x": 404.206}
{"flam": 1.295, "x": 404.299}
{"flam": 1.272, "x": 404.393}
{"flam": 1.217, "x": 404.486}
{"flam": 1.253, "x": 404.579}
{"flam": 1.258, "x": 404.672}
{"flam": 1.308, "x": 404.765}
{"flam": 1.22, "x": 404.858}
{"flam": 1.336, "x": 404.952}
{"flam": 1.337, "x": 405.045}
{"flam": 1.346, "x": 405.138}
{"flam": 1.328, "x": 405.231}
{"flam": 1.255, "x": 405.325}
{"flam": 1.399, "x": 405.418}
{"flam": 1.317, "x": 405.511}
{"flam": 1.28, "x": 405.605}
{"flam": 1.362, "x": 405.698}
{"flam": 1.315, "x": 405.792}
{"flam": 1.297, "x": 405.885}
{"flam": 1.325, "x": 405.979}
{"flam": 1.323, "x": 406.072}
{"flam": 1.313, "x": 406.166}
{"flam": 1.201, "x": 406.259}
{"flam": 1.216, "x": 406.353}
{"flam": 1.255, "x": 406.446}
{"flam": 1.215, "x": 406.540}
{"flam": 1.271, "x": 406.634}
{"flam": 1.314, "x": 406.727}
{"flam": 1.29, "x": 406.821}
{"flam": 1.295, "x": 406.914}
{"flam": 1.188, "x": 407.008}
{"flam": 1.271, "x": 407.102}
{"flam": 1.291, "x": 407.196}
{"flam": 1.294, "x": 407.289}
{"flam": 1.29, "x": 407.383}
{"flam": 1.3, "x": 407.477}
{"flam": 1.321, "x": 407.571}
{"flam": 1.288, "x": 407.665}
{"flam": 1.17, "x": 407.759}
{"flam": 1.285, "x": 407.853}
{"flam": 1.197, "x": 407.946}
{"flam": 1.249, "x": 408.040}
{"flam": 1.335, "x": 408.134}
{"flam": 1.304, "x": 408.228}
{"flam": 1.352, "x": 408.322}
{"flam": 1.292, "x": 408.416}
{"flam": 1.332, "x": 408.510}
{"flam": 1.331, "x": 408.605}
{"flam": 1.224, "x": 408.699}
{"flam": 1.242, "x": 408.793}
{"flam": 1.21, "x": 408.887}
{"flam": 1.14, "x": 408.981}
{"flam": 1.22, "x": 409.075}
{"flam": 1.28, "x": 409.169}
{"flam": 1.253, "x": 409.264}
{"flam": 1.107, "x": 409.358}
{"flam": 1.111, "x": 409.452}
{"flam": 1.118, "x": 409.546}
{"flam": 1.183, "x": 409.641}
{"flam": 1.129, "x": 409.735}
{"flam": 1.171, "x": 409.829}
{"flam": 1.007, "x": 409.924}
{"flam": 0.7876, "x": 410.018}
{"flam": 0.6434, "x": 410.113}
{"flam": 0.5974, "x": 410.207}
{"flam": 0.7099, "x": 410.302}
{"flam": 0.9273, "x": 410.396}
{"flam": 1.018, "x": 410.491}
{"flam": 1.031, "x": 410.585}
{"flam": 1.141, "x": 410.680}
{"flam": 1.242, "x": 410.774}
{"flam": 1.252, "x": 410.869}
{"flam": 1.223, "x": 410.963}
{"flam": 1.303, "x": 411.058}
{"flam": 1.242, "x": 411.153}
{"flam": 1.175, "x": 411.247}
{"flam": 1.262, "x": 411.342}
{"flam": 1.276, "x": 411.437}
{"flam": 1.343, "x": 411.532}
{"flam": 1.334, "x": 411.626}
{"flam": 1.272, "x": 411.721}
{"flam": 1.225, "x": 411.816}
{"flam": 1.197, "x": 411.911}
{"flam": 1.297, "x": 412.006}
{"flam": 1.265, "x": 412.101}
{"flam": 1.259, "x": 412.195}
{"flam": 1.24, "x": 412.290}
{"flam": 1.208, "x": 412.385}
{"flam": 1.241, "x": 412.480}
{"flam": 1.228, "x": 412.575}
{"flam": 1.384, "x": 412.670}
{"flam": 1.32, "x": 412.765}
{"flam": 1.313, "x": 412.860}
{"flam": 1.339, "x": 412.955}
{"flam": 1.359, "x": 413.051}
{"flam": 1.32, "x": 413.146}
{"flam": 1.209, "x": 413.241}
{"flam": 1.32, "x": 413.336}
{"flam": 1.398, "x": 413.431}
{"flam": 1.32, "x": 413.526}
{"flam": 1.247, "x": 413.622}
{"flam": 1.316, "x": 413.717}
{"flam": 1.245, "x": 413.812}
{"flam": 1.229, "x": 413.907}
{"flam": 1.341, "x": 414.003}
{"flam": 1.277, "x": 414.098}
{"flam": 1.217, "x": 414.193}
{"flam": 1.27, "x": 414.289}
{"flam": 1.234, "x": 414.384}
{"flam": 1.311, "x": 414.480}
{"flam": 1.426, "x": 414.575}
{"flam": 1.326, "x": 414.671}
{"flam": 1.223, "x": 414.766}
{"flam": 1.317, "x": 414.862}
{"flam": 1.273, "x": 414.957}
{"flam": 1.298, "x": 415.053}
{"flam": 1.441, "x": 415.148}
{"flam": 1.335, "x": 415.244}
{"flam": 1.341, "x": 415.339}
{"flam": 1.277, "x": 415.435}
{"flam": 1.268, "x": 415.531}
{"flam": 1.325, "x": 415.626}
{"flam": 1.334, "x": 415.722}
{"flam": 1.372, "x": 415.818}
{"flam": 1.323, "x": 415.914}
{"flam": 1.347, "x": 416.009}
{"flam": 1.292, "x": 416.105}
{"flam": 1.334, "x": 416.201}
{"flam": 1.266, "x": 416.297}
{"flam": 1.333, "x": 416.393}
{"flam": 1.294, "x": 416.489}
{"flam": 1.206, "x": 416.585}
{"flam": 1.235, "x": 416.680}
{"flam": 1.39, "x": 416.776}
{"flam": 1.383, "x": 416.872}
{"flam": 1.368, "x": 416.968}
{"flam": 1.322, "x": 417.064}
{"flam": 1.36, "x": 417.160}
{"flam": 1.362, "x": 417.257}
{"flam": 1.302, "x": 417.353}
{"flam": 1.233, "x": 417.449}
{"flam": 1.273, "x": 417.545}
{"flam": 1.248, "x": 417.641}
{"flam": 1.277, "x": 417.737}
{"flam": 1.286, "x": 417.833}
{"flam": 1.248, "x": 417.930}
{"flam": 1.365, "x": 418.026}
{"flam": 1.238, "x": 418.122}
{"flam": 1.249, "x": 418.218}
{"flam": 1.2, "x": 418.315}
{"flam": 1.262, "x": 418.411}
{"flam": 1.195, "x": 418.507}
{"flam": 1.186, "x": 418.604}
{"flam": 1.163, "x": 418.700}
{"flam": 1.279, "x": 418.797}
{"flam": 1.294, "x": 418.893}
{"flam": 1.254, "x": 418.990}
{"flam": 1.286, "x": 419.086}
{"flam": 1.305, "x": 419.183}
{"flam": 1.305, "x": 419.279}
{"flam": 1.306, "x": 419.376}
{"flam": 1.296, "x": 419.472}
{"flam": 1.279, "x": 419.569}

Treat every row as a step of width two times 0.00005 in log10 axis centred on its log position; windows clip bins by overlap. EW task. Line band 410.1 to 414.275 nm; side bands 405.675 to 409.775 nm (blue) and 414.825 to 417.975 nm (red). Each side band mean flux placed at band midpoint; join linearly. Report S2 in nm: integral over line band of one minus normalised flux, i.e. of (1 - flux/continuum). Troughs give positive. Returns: 0.22 nm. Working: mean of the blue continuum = 1.26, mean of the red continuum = 1.31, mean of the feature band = 1.22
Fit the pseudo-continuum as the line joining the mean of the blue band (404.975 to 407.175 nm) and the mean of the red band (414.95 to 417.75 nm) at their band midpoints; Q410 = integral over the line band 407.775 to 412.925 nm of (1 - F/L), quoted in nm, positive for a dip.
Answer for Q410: 0.46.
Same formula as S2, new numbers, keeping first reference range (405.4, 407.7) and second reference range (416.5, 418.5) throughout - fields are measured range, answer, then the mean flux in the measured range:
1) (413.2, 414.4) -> 0.008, 1.28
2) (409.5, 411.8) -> 0.333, 1.1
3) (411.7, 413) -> 0.018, 1.27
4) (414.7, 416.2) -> -0.035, 1.32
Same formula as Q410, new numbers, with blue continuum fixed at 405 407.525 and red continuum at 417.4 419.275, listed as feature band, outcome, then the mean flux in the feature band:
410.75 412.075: 0.017 nm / 1.26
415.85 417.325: -0.070 nm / 1.32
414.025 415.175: -0.029 nm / 1.3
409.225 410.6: 0.320 nm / 0.984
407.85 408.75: -0.003 nm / 1.29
